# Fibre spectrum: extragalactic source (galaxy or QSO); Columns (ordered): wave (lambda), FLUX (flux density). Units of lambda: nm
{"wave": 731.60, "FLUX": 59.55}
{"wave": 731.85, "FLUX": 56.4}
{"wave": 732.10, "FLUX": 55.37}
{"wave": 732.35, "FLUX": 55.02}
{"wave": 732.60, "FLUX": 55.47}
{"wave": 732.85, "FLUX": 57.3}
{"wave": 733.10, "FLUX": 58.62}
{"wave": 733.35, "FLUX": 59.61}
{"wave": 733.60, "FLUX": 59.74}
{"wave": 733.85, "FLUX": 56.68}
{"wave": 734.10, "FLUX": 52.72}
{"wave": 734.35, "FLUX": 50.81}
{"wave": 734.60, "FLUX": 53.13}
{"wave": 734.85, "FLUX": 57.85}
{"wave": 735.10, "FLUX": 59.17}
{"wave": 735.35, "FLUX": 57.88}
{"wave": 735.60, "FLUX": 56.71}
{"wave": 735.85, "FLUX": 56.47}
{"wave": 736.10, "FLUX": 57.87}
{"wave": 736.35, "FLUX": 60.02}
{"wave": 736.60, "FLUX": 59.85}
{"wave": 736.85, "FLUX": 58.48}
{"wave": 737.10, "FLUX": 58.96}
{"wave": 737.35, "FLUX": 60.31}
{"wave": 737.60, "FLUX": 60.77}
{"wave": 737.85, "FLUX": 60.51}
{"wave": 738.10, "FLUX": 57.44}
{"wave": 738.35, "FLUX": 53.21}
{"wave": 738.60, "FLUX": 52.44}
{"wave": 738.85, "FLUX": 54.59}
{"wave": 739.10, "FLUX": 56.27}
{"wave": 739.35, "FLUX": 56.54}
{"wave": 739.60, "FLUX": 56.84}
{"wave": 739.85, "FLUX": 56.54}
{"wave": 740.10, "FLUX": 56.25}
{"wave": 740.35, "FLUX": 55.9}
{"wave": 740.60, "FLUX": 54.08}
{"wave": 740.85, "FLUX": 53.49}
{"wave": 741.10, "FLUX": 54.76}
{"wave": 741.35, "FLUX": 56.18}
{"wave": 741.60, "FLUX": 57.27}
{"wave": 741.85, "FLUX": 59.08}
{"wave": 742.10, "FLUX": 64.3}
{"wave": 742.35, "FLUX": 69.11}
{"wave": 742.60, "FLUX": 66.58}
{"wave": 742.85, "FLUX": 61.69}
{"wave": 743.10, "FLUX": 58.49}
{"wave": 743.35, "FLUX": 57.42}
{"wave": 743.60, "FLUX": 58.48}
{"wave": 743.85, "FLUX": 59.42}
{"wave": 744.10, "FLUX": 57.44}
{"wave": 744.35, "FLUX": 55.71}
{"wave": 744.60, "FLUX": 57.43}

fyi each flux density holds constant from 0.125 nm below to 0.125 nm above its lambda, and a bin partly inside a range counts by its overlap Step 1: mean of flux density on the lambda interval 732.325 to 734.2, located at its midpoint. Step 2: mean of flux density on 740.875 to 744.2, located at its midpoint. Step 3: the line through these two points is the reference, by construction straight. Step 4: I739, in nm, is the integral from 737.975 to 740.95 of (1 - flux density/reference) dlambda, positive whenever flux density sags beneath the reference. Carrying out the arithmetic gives 0.18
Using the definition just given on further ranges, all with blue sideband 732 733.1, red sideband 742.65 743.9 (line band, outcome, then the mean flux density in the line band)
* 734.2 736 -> 0.03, 56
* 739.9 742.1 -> 0.09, 56.4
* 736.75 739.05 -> 0.02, 57.4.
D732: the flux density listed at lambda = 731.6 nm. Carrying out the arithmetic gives 59.55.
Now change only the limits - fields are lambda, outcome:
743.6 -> 58.48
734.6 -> 53.13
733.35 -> 59.61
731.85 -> 56.4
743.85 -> 59.42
